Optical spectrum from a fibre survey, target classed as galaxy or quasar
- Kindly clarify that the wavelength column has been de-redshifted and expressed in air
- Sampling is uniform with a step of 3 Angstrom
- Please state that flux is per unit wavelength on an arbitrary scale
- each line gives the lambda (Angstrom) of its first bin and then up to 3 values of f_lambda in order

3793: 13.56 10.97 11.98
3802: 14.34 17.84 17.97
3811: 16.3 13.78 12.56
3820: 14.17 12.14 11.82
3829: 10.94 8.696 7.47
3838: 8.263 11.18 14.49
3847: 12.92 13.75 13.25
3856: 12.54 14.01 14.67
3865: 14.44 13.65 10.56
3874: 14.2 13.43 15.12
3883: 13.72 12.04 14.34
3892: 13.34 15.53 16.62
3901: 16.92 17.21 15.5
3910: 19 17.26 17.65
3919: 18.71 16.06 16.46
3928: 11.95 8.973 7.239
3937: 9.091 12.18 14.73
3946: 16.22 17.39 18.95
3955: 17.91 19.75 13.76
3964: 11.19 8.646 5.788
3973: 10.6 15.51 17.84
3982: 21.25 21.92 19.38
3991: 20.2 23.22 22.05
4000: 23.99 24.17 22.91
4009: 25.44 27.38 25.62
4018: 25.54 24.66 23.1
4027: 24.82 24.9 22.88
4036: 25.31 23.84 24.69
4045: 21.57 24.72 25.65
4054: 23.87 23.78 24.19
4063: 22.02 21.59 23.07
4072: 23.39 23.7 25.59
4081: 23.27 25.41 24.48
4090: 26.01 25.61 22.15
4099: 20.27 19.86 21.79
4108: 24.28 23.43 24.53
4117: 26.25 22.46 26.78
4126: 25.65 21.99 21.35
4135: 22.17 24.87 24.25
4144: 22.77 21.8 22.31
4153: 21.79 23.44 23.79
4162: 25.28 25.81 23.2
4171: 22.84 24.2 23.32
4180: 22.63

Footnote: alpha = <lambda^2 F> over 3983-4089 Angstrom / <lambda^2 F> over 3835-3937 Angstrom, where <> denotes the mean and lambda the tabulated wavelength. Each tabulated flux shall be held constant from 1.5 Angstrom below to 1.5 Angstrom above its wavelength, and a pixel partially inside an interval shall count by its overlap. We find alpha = 1.8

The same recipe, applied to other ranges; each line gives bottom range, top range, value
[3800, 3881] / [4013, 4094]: 2.06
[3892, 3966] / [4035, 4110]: 1.67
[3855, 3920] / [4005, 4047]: 1.75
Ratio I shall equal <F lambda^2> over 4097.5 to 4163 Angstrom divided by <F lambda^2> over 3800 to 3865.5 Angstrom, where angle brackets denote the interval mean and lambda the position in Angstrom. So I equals 2.1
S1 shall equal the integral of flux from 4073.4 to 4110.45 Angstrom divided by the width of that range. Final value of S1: 23.5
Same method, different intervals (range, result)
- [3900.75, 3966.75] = 15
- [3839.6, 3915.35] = 14.4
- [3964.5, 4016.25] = 19.6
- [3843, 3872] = 13.5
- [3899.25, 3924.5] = 17.2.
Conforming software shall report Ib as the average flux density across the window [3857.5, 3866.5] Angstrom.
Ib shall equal 14.4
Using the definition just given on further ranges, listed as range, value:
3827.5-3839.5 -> 8.84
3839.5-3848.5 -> 12.9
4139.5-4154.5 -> 22.6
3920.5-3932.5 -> 13.4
